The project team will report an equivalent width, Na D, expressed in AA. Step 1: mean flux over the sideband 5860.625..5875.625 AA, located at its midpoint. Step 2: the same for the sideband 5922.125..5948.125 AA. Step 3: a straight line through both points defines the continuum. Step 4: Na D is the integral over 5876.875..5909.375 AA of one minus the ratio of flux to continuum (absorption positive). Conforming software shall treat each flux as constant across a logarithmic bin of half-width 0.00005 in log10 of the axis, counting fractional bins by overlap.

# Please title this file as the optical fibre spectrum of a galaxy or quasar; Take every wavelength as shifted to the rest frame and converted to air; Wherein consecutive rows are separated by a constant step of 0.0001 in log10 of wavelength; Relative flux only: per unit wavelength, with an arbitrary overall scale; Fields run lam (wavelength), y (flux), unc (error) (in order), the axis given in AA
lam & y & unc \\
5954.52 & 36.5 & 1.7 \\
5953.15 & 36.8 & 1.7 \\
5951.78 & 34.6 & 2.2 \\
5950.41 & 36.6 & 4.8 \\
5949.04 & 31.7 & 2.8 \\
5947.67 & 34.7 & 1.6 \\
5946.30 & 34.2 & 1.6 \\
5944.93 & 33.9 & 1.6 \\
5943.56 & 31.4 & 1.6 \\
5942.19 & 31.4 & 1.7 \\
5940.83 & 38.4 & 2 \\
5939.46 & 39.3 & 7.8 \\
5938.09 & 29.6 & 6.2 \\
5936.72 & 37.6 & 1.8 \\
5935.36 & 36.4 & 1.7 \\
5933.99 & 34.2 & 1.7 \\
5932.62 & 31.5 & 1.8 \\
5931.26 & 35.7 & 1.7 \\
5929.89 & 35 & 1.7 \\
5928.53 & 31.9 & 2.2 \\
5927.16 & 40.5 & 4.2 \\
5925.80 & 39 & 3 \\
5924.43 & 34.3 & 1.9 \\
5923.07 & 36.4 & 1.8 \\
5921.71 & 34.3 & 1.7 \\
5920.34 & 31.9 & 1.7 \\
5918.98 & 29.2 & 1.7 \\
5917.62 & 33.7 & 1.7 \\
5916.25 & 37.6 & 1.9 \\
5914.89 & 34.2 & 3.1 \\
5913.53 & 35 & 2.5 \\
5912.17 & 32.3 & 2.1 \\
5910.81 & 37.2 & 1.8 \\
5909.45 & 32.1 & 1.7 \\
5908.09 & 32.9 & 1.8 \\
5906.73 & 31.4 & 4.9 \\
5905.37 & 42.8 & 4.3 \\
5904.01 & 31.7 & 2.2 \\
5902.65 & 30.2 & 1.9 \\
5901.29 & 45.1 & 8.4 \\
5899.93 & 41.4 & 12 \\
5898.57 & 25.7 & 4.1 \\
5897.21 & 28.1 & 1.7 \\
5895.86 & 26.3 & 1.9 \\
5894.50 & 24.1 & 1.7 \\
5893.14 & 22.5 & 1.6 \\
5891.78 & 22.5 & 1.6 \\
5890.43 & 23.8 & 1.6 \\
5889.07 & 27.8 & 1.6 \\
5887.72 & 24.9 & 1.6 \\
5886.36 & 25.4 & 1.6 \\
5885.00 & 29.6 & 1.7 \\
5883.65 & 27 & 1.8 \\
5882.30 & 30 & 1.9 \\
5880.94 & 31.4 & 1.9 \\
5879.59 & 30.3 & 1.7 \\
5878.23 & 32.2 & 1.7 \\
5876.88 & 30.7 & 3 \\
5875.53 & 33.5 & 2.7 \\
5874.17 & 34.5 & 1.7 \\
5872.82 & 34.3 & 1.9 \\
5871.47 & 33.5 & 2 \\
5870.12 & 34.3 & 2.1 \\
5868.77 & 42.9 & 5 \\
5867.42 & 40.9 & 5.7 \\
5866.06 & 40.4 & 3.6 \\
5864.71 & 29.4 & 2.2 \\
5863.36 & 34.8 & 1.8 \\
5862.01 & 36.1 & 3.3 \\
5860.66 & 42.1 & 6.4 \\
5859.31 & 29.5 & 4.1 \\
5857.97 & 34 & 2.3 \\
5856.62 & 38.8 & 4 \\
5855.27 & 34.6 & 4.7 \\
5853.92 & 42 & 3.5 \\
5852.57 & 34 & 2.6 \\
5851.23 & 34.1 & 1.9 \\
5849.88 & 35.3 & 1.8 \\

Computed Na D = 5.3 AA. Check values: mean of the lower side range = 36.2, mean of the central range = 29.9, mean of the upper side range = 35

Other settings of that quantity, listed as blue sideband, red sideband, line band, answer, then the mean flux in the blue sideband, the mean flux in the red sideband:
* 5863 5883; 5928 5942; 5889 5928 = 2.2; 34.2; 34.9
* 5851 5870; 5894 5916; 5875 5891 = 2.8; 36.7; 33.3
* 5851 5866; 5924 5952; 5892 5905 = 1.7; 35.7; 34.9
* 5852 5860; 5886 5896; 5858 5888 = -3.0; 35.5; 24.5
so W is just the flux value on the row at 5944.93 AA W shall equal 33.9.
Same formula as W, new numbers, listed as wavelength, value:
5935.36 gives 36.4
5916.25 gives 37.6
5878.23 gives 32.2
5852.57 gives 34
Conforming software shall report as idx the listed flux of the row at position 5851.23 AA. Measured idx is 34.1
